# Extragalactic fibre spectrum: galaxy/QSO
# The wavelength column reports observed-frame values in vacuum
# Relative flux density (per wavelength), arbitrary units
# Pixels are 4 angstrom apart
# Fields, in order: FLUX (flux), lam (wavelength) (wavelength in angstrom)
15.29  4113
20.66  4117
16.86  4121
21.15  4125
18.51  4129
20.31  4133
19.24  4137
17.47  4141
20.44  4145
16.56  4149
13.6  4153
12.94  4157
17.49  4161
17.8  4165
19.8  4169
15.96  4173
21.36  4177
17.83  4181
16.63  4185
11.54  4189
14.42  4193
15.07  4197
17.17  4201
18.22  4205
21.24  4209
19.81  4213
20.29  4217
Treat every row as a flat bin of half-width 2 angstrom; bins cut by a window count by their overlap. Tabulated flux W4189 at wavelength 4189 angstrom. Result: 11.54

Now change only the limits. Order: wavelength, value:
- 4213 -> 19.81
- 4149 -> 16.56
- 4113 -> 15.29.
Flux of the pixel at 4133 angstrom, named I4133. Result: 20.31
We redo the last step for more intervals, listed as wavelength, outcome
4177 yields 21.36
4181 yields 17.83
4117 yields 20.66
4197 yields 15.07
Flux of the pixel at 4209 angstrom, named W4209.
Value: 21.24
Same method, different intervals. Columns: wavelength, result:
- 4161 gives 17.49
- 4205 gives 18.22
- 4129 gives 18.51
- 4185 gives 16.63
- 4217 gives 20.29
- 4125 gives 21.15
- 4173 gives 15.96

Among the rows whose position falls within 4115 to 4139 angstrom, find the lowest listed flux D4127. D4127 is 16.86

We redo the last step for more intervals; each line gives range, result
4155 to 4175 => 12.94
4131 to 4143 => 17.47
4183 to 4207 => 11.54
